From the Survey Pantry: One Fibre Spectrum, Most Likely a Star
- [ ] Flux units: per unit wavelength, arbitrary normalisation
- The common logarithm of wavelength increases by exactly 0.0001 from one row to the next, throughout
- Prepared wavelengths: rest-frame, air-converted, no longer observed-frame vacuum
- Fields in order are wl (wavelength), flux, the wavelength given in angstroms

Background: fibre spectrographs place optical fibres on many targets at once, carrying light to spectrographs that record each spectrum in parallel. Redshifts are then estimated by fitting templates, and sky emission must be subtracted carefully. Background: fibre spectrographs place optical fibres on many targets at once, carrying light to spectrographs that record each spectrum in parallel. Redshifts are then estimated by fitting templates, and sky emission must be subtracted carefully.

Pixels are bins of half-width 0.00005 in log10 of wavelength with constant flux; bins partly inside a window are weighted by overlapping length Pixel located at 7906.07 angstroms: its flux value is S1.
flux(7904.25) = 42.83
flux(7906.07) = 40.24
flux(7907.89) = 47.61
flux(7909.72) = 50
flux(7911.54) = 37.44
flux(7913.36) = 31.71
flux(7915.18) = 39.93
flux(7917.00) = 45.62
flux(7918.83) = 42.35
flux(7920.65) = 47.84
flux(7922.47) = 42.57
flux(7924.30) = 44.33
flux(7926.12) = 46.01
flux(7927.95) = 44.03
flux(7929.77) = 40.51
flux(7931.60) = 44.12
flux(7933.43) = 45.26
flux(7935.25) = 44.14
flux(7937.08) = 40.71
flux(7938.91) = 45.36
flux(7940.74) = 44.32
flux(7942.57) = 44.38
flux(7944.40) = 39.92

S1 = 40.24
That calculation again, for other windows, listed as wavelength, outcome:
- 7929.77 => 40.51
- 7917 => 45.62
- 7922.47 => 42.57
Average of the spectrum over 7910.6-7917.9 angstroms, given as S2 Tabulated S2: 38.8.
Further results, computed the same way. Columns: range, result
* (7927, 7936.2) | 43.6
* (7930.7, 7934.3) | 44.6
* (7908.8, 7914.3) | 39.7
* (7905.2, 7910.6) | 45.9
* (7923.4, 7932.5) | 43.8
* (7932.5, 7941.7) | 43.9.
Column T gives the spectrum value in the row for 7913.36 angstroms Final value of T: 31.71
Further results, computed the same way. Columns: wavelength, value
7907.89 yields 47.61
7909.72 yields 50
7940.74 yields 44.32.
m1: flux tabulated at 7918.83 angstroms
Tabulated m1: 42.35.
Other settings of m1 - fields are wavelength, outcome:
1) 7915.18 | 39.93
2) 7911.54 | 37.44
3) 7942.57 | 44.38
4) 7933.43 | 45.26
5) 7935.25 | 44.14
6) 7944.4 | 39.92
